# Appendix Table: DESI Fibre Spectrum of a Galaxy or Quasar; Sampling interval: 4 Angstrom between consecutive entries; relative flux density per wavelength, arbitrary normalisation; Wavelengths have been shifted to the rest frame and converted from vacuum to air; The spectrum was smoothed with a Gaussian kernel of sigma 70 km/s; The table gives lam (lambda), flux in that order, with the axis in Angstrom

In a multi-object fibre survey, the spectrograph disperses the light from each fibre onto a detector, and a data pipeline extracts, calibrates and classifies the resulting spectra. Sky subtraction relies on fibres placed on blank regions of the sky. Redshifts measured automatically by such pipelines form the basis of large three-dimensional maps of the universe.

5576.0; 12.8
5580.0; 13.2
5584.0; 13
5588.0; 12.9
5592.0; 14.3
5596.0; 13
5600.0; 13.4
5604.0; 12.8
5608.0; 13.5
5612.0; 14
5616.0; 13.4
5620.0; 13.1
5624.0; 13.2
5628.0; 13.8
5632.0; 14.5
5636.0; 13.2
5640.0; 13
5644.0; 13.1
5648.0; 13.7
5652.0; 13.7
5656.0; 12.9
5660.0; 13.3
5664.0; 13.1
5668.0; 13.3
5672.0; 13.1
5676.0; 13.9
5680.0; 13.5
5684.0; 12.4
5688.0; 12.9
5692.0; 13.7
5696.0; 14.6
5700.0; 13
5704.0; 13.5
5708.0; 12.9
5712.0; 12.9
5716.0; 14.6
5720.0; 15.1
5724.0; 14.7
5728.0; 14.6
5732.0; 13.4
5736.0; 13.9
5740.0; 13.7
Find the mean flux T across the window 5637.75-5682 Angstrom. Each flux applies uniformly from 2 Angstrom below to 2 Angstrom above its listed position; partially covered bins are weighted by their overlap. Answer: 13.3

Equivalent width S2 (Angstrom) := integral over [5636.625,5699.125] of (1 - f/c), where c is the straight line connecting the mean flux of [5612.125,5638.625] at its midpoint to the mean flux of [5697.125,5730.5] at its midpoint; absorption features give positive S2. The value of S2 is 1.8 Angstrom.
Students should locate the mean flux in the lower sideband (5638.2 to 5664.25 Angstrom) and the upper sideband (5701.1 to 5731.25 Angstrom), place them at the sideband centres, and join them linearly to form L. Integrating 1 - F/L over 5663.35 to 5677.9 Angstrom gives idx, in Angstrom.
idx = 0.1 Angstrom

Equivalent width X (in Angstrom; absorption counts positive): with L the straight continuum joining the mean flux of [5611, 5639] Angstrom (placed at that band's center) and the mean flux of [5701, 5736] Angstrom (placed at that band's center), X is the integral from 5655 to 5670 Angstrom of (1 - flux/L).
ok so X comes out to 0.6 Angstrom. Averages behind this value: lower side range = 13.6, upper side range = 13.9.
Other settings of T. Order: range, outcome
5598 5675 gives 13.4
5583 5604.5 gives 13.3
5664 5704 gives 13.4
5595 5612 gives 13.3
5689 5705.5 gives 13.7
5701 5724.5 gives 13.9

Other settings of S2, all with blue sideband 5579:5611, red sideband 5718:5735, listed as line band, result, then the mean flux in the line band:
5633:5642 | 0.3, 13.3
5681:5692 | 0.9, 12.9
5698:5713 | 1.2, 13.1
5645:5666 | 0.7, 13.3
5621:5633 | -0.1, 13.7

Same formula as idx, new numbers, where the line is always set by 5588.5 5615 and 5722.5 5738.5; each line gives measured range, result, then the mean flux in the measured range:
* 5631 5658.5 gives 0.6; 13.4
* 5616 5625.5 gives 0.3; 13.2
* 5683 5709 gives 1.1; 13.3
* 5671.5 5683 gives 0.3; 13.5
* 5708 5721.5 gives 0.1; 14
